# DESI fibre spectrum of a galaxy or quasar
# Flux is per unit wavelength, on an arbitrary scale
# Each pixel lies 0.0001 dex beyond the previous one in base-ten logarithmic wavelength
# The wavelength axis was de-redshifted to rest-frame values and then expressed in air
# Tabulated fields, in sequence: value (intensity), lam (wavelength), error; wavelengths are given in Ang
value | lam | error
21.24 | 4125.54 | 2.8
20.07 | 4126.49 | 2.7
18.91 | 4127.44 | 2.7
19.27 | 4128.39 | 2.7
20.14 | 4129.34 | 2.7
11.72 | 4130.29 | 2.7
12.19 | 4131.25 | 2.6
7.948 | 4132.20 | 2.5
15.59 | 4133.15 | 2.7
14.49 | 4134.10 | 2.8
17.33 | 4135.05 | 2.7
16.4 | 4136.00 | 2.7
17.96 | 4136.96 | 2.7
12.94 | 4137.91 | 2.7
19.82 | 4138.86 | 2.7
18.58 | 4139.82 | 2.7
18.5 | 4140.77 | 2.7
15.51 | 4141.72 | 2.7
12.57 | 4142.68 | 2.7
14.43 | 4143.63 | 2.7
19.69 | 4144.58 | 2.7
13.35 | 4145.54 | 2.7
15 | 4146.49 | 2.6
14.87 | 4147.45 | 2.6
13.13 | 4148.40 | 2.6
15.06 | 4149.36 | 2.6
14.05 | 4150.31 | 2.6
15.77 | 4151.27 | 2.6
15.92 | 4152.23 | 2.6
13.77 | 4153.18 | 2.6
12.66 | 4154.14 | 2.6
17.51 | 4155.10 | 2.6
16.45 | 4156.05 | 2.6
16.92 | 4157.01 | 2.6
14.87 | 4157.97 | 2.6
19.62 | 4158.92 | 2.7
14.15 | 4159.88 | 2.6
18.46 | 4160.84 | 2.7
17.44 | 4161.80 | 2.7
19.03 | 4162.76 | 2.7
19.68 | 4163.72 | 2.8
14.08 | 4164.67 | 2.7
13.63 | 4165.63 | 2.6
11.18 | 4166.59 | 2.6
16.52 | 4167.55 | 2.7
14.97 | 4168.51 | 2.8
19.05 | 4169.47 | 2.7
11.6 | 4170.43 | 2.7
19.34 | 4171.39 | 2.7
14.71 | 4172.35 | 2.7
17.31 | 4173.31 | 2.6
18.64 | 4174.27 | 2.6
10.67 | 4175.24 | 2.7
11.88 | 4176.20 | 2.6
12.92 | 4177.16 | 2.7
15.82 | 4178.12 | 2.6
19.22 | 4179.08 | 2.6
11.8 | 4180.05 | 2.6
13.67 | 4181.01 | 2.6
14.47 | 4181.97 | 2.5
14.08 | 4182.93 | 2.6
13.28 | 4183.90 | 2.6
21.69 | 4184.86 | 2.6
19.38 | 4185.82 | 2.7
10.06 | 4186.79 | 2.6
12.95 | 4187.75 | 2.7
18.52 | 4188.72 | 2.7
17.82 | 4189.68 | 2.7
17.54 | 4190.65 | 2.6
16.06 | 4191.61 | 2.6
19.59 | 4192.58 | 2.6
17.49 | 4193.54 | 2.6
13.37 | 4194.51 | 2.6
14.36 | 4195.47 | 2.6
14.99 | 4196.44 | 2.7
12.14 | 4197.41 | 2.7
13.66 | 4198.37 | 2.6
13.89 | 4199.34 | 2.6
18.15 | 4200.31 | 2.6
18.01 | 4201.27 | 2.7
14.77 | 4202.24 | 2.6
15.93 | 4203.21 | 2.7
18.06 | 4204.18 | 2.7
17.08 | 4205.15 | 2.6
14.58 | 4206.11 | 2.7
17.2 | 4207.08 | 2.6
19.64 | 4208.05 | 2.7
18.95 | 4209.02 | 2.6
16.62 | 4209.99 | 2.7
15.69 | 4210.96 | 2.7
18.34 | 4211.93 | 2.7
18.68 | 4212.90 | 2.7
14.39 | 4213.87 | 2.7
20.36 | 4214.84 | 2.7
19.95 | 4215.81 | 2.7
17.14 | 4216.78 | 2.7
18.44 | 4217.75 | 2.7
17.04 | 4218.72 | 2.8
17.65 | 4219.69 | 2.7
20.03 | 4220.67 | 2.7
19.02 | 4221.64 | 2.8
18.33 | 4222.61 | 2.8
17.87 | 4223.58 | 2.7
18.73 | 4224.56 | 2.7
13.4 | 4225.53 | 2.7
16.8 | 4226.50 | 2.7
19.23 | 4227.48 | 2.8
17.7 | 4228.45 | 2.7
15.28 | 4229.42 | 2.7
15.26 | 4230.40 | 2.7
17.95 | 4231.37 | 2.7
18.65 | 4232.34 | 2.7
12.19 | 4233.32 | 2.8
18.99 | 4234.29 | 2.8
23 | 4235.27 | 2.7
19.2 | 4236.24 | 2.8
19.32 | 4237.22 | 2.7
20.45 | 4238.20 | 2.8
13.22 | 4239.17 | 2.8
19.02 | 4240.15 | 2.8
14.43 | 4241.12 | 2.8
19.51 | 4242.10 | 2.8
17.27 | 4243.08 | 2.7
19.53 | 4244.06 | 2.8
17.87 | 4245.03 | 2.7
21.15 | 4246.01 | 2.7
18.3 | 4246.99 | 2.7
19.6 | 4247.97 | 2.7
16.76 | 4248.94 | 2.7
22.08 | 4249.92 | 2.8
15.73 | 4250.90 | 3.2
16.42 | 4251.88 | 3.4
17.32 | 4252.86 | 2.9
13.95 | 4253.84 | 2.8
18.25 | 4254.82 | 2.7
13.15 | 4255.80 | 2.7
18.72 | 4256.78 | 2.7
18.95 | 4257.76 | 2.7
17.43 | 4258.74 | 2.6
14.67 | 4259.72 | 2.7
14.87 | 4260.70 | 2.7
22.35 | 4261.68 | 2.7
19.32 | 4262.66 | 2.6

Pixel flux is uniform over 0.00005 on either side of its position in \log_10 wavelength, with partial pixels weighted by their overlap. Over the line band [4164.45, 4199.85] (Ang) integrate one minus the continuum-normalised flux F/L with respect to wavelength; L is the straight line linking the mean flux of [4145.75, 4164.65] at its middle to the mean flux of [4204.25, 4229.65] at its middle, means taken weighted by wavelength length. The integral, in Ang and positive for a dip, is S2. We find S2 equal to 3.1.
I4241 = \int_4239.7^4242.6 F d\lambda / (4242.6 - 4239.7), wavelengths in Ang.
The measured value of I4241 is 17.6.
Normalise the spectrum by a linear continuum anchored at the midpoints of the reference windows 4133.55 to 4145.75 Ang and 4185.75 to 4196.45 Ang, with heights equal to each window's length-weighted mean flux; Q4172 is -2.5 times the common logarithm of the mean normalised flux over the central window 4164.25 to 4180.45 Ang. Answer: 0.08 mag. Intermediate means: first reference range 16.3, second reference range 15.9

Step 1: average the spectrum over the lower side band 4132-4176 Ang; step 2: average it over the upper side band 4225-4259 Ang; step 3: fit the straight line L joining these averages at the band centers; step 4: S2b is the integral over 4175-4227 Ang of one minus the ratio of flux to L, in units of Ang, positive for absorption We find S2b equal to 1.1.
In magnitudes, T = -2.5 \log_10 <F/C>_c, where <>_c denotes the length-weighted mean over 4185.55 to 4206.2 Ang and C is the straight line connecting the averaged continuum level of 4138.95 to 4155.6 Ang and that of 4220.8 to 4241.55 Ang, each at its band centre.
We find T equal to 0.06 mag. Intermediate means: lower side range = 15.4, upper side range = 17.6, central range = 15.8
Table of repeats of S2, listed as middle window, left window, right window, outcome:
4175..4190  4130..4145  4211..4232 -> 1.52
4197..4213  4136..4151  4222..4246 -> 0.52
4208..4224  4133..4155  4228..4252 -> -0.65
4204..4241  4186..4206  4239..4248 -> -1.43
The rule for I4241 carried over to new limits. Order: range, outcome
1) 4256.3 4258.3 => 18.8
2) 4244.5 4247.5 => 19.1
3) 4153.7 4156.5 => 15.6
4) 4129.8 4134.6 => 12.4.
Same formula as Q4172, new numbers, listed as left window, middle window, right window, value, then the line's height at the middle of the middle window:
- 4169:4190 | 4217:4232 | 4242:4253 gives -0.01 mag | 17.4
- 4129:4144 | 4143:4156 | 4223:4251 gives 0.04 mag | 15.7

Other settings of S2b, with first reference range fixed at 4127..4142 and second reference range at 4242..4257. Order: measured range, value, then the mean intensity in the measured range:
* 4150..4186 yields 2.0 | 15.7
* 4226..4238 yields -0.2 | 17.9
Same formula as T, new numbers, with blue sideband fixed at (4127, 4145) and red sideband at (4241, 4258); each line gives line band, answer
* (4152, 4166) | 0.00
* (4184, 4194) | -0.01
